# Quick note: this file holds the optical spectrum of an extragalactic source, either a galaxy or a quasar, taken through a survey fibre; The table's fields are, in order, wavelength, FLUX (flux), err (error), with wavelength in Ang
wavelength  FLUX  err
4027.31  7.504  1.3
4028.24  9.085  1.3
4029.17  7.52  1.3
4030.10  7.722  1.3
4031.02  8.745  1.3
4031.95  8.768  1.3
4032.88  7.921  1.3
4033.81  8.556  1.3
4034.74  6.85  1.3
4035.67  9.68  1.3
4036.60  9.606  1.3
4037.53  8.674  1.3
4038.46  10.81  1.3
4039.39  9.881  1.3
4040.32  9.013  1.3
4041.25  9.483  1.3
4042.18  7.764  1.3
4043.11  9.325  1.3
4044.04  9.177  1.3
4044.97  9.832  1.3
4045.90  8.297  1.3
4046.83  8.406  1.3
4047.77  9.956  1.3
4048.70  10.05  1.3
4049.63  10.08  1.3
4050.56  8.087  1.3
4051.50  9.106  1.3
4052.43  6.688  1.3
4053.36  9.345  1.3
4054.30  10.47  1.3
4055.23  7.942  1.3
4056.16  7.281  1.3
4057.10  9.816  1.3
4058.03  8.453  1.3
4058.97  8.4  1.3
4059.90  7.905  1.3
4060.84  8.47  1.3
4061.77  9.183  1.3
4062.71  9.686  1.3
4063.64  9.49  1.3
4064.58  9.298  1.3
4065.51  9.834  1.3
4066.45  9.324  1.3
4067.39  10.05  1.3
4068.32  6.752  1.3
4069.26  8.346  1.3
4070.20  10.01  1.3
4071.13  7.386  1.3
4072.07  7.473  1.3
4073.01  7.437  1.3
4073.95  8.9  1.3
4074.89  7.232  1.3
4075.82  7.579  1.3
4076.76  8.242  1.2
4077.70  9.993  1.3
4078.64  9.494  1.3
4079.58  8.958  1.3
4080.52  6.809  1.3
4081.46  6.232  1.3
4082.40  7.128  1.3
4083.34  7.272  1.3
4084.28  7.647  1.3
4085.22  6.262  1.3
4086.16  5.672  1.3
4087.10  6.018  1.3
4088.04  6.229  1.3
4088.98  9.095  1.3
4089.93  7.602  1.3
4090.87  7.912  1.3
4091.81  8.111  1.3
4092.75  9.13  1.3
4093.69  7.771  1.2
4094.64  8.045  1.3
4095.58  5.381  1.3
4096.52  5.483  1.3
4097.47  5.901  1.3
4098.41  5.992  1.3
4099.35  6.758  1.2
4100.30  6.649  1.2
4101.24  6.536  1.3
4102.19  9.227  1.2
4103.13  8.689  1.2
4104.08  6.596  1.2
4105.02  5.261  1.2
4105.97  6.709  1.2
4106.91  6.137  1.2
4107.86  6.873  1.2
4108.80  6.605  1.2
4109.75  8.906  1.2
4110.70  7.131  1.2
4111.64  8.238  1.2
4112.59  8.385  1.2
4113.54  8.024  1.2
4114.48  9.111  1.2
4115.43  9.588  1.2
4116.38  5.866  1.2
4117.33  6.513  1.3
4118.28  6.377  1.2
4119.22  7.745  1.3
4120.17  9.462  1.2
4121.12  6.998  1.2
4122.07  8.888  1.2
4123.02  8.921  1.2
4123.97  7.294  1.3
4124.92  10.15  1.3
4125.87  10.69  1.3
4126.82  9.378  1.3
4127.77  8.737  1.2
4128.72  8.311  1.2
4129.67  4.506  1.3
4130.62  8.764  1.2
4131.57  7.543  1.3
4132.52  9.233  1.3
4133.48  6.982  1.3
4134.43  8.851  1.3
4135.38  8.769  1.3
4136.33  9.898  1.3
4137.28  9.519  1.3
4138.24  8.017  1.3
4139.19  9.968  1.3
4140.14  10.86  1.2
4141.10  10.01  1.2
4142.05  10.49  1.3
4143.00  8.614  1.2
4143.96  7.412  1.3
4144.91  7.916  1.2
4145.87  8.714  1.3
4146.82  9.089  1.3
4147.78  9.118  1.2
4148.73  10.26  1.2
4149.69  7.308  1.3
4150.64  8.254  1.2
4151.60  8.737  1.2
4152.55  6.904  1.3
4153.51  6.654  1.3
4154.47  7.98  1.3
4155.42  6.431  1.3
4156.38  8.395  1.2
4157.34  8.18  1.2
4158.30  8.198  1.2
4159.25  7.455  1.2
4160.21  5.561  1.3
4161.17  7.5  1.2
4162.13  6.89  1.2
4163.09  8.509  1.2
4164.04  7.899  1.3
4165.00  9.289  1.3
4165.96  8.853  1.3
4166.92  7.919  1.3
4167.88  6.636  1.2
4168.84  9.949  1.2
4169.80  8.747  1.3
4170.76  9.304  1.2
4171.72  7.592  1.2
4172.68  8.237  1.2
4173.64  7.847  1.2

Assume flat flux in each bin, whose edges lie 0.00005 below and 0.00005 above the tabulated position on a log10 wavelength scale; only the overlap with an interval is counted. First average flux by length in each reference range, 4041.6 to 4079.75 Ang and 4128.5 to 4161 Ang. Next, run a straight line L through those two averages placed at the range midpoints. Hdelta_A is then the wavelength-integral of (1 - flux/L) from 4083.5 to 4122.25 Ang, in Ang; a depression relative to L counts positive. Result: 5.6 Ang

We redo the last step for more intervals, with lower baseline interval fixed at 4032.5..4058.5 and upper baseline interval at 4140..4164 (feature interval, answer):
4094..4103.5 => 1.9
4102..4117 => 1.7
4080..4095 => 2.3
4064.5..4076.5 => 0.5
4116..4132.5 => 0.6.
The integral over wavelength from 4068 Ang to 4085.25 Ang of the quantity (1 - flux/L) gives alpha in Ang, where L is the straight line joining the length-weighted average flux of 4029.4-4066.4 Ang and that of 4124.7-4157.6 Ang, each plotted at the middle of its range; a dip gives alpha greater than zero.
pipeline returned 1.8 Ang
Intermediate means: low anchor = 8.92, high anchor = 8.58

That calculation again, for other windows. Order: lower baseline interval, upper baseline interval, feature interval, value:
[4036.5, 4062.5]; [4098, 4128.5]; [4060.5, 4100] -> 2.7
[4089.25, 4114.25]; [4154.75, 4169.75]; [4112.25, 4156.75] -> -4.8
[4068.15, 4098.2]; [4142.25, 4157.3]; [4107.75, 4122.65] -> 0.0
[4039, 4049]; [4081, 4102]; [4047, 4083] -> -1.7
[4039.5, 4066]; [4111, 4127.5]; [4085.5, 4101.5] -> 3.0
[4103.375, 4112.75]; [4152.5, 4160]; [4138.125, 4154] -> -2.9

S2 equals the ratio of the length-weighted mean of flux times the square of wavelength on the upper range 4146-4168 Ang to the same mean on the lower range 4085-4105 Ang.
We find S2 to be 1.16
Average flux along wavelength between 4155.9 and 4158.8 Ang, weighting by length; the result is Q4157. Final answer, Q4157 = 8.25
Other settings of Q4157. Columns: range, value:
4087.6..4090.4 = 7.64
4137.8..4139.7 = 9.08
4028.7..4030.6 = 7.66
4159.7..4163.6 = 7.13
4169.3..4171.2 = 9.03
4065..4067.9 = 9.7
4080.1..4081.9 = 6.52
